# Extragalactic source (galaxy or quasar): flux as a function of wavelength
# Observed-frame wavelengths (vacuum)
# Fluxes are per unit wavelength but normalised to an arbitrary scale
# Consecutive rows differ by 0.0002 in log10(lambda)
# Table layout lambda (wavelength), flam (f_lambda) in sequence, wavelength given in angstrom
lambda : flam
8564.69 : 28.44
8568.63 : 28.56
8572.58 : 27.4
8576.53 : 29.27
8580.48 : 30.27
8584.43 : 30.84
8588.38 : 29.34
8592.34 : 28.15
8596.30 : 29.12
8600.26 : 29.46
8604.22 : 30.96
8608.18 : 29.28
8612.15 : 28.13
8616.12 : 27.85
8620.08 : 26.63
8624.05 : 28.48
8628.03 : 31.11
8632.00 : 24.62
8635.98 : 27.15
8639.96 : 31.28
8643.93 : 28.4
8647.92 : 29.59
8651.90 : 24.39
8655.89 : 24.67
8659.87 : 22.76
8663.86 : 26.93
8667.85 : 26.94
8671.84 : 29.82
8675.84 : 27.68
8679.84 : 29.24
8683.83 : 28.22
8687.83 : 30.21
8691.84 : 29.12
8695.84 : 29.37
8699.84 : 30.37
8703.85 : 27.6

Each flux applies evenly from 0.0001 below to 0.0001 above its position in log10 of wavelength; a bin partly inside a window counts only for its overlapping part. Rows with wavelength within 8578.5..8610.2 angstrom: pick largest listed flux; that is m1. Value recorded 30.96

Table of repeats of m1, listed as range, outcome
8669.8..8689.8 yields 30.21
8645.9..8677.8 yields 29.82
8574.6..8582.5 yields 30.27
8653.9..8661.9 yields 24.67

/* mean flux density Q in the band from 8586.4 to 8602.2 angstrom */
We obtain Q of 29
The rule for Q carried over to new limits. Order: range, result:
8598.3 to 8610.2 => 29.9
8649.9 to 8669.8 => 25.1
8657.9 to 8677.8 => 26.8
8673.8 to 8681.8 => 28.4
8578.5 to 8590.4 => 30.2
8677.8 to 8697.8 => 29.2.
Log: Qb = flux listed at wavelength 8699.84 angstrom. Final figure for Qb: 30.37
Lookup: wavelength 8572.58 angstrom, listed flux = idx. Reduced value 27.4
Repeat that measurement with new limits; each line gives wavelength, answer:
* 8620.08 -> 26.63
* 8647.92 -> 29.59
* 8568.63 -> 28.56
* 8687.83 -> 30.21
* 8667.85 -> 26.94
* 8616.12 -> 27.85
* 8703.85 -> 27.6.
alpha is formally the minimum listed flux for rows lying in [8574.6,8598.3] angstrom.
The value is 28.15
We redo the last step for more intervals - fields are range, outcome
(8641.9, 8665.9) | 22.76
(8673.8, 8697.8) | 27.68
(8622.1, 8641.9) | 24.62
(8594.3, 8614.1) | 28.13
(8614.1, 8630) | 26.63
